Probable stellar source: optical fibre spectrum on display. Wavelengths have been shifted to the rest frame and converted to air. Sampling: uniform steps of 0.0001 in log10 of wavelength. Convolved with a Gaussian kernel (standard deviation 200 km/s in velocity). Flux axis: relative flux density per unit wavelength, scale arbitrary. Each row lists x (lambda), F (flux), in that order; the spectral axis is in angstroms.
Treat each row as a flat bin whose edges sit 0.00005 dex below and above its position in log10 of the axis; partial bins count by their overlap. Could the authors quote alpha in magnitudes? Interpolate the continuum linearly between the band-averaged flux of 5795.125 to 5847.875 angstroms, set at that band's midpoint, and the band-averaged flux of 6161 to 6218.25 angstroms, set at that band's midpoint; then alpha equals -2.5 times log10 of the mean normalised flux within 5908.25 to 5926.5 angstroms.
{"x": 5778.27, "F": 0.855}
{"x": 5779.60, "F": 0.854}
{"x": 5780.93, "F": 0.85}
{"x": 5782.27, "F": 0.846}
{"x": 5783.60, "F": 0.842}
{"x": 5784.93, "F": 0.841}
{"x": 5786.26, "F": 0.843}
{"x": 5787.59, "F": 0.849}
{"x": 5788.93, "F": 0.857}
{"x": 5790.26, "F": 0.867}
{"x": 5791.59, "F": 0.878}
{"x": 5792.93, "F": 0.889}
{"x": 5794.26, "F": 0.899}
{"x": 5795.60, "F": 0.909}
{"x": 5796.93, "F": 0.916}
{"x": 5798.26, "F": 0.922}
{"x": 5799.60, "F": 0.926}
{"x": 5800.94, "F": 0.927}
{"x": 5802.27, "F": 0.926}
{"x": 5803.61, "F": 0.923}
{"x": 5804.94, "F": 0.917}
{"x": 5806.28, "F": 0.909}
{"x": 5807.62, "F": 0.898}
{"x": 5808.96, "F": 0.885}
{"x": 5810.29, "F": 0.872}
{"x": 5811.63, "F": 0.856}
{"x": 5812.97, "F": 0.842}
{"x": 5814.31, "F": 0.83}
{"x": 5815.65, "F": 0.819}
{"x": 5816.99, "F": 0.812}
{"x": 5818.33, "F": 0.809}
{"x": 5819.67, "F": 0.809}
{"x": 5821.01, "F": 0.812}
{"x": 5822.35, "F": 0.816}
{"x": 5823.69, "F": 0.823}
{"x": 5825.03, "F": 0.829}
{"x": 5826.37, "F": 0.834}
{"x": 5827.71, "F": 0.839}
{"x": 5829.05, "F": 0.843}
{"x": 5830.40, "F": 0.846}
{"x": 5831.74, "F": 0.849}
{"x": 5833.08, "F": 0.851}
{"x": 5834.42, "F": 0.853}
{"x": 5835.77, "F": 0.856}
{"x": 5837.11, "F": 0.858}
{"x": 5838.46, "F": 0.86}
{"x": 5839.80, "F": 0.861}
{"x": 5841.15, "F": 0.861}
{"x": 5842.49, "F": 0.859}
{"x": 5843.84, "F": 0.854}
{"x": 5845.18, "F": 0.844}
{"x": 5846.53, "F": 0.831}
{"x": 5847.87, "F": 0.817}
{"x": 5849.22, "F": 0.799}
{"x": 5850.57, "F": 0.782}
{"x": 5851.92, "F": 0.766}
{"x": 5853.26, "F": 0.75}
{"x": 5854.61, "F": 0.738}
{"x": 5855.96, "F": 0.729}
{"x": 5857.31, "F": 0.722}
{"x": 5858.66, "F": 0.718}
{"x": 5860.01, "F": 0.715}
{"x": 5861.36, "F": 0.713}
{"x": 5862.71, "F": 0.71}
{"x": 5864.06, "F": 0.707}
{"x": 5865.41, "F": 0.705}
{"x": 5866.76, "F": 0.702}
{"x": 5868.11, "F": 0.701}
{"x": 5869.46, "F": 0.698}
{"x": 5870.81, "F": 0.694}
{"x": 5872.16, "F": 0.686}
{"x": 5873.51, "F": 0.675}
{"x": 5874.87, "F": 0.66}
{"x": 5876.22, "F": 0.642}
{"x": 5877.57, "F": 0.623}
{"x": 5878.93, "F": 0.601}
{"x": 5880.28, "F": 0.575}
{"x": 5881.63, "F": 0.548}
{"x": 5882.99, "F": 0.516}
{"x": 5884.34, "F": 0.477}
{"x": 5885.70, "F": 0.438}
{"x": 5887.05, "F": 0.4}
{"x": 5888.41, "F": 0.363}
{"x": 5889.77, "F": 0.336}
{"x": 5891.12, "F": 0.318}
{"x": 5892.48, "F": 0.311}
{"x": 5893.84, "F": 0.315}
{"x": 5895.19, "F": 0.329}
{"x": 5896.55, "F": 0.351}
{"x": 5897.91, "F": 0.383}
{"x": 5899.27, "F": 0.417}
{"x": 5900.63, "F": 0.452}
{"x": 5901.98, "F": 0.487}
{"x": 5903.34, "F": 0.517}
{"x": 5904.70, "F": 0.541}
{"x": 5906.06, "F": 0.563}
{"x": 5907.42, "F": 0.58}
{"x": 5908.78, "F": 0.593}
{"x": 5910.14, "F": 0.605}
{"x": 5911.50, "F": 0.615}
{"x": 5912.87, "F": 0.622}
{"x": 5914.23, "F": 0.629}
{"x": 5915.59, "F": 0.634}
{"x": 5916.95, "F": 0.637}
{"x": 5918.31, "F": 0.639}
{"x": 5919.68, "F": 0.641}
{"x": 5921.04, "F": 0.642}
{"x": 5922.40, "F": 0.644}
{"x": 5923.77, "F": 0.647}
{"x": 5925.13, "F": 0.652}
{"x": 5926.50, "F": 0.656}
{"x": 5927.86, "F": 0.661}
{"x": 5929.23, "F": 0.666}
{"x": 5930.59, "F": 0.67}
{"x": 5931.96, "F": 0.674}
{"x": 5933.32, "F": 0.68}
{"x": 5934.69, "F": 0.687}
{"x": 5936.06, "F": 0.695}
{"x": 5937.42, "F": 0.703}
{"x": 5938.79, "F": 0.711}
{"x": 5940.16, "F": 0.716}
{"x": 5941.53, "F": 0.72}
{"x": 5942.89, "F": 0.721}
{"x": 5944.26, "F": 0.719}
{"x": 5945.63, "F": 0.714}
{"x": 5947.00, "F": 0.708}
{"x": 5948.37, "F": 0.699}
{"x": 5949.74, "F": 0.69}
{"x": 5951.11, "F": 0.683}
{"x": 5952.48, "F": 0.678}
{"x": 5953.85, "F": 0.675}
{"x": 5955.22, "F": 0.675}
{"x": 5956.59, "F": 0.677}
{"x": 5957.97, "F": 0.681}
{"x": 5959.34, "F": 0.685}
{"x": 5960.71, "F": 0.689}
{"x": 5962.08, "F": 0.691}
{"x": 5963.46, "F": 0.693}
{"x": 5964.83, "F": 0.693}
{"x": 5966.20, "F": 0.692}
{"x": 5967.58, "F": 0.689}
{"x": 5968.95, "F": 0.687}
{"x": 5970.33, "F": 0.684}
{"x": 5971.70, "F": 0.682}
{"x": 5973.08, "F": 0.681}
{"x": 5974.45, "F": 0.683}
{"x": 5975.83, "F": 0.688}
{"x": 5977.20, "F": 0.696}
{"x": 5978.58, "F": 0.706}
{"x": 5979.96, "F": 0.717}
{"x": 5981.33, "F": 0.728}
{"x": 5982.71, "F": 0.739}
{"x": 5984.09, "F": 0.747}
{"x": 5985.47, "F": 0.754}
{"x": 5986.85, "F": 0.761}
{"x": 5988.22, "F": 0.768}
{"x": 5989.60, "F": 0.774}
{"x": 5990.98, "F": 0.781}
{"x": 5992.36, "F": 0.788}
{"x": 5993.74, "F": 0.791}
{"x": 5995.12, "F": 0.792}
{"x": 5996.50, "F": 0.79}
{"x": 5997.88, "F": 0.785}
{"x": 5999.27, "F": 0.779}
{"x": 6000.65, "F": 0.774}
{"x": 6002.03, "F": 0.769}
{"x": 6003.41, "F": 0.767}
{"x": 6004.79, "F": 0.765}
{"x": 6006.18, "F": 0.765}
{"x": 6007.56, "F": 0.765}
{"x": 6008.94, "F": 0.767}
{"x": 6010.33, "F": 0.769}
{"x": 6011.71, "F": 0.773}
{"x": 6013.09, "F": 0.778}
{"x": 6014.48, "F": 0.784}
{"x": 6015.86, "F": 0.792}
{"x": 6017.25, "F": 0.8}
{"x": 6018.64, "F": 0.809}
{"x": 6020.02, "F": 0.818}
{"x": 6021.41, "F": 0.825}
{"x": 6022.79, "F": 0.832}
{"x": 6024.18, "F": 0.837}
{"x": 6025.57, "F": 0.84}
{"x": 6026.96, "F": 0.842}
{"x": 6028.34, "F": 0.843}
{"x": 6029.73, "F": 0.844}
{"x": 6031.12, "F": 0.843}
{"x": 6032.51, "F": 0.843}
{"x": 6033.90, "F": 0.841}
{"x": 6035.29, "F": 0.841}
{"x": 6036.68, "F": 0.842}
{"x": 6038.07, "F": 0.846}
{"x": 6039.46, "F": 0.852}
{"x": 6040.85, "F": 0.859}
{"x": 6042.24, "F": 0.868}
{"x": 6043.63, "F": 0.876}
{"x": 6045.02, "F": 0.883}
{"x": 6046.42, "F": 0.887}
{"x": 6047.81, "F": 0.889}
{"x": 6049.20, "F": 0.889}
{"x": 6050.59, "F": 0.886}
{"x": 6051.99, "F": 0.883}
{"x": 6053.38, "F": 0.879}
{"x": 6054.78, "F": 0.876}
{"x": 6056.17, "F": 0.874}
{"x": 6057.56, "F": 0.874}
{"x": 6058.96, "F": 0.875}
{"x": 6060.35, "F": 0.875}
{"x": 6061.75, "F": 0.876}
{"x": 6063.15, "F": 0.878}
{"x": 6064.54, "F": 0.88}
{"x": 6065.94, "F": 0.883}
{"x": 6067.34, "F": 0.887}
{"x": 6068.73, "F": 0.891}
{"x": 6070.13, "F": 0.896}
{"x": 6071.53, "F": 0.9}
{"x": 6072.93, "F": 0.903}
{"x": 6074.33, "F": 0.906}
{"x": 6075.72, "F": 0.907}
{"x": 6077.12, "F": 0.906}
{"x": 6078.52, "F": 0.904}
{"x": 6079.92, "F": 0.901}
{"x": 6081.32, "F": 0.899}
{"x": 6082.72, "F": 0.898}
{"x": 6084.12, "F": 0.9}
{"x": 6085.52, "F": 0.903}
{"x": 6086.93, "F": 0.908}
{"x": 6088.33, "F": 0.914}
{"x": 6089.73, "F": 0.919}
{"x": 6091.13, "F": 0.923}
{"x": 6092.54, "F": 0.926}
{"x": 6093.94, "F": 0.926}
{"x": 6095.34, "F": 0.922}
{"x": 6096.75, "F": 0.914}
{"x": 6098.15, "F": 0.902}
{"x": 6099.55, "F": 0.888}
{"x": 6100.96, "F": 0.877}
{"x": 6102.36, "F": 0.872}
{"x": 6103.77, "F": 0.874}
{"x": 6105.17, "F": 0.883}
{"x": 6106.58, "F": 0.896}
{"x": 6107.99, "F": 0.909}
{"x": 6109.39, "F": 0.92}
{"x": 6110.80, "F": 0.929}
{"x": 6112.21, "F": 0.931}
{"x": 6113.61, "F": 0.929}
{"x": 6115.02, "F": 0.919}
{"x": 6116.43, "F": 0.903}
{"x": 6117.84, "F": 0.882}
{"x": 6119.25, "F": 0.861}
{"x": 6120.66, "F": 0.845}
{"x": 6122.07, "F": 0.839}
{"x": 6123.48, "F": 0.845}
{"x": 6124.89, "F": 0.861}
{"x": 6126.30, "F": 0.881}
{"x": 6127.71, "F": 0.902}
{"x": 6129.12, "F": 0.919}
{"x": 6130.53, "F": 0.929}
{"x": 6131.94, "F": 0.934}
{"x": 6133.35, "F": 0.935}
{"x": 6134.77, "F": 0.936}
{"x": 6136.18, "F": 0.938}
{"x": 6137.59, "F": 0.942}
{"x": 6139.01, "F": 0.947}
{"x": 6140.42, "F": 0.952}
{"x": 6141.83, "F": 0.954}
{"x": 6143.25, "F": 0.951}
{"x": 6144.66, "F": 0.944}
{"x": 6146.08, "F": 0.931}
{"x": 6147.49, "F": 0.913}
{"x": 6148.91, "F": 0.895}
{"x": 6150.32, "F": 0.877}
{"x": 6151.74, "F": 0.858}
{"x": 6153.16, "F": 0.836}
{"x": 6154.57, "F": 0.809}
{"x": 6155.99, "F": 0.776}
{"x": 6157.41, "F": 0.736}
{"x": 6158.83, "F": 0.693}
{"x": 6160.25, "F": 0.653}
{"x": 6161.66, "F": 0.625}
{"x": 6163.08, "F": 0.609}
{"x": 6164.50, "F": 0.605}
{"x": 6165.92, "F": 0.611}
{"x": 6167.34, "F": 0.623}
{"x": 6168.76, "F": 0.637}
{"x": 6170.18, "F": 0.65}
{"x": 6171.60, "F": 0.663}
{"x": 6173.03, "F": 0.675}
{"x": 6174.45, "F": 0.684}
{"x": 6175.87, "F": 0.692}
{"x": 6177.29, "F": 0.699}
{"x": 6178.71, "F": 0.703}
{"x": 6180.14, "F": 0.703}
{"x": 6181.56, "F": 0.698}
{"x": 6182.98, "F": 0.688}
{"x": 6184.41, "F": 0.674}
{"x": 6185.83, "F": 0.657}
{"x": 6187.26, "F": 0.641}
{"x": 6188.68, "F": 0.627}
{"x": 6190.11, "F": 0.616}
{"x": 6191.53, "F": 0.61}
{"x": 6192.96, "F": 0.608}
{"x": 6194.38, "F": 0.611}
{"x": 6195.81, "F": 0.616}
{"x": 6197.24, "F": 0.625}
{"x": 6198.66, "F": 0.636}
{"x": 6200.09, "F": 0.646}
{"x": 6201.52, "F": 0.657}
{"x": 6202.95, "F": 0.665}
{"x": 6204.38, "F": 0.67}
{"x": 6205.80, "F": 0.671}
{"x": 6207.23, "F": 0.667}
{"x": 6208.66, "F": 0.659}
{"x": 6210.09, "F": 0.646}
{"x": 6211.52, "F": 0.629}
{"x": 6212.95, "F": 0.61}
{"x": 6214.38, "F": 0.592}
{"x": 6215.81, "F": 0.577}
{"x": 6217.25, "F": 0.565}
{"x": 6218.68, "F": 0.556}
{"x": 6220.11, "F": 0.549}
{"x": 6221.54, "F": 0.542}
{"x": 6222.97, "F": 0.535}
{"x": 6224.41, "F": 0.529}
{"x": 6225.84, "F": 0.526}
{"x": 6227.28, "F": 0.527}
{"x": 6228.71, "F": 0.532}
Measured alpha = 0.261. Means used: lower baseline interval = 0.861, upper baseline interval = 0.643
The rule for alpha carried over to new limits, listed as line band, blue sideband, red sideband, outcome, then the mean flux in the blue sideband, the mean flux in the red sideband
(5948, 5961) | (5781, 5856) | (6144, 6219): 0.156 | 0.85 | 0.684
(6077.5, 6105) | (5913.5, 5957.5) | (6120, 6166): -0.125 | 0.676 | 0.848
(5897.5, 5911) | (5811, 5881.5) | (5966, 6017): 0.420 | 0.773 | 0.748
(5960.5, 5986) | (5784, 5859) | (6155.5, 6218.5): 0.092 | 0.846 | 0.649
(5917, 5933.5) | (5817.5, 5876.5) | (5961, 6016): 0.162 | 0.781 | 0.742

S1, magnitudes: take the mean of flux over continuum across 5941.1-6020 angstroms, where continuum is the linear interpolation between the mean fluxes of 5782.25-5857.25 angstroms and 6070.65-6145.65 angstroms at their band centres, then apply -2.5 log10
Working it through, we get 0.20 mag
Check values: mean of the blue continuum 0.849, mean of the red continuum 0.908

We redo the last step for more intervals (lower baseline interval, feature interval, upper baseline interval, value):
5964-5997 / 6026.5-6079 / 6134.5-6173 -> -0.16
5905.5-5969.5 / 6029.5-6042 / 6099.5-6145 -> -0.07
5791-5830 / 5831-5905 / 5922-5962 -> 0.23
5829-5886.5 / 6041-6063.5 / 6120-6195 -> -0.16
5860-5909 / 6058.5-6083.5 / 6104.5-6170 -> -0.16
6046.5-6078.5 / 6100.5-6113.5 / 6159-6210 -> -0.13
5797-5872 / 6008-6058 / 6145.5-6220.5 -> -0.14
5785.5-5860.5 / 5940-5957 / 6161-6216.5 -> 0.11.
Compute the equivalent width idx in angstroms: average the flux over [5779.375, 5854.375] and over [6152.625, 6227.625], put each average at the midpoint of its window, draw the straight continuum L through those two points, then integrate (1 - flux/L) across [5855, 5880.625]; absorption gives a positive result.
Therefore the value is 4.3 angstroms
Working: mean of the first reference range 0.853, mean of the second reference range 0.642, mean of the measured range 0.685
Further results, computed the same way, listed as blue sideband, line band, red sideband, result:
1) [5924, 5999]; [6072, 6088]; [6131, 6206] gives -3.9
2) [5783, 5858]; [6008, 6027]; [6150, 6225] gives -1.5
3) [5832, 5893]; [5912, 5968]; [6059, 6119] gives 6.0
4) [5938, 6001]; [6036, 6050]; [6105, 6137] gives -1.1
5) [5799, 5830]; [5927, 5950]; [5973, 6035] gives 3.2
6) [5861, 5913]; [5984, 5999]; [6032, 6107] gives -0.8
